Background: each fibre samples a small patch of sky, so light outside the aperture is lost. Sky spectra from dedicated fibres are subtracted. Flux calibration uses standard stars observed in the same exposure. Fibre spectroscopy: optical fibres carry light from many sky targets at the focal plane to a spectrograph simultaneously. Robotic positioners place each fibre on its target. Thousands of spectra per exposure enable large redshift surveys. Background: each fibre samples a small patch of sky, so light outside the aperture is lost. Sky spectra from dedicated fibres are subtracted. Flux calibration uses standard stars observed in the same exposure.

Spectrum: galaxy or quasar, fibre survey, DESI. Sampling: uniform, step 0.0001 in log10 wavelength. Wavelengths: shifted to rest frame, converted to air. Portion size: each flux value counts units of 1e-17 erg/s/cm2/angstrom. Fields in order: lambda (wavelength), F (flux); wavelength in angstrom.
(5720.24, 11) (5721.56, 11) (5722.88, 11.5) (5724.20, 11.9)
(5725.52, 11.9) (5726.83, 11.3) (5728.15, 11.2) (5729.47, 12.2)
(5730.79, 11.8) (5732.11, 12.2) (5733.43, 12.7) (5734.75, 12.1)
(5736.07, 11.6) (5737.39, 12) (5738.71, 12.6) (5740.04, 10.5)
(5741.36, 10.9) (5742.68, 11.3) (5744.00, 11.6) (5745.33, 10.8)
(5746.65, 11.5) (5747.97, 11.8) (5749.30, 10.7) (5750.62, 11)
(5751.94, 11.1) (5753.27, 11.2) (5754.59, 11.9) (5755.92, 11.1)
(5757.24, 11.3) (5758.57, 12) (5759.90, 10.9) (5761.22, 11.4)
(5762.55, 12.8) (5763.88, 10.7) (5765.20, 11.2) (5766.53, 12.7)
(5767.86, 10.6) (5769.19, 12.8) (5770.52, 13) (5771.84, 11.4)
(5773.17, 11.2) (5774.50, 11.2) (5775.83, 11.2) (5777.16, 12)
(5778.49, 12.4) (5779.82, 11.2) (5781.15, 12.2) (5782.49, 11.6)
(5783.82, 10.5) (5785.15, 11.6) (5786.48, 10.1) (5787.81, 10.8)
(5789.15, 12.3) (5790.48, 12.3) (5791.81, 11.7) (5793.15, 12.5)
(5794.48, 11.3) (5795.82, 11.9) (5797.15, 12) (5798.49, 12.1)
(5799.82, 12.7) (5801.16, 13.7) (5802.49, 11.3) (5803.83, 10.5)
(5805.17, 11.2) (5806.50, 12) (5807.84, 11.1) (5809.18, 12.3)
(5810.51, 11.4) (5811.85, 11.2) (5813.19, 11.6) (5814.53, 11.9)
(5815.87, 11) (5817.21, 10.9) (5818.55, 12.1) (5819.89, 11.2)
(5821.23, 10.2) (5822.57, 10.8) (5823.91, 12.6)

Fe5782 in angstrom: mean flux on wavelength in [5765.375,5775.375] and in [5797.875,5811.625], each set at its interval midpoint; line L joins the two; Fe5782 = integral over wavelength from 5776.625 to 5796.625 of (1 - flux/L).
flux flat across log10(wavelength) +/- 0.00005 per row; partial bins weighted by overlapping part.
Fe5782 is 0.30 angstrom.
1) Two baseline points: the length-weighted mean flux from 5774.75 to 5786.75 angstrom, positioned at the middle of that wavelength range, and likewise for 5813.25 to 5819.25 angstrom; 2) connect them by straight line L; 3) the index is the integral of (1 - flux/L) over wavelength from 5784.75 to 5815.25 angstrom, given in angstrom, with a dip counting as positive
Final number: -0.7 angstrom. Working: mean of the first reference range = 11.5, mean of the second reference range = 11.5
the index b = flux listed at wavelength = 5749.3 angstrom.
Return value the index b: 10.7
